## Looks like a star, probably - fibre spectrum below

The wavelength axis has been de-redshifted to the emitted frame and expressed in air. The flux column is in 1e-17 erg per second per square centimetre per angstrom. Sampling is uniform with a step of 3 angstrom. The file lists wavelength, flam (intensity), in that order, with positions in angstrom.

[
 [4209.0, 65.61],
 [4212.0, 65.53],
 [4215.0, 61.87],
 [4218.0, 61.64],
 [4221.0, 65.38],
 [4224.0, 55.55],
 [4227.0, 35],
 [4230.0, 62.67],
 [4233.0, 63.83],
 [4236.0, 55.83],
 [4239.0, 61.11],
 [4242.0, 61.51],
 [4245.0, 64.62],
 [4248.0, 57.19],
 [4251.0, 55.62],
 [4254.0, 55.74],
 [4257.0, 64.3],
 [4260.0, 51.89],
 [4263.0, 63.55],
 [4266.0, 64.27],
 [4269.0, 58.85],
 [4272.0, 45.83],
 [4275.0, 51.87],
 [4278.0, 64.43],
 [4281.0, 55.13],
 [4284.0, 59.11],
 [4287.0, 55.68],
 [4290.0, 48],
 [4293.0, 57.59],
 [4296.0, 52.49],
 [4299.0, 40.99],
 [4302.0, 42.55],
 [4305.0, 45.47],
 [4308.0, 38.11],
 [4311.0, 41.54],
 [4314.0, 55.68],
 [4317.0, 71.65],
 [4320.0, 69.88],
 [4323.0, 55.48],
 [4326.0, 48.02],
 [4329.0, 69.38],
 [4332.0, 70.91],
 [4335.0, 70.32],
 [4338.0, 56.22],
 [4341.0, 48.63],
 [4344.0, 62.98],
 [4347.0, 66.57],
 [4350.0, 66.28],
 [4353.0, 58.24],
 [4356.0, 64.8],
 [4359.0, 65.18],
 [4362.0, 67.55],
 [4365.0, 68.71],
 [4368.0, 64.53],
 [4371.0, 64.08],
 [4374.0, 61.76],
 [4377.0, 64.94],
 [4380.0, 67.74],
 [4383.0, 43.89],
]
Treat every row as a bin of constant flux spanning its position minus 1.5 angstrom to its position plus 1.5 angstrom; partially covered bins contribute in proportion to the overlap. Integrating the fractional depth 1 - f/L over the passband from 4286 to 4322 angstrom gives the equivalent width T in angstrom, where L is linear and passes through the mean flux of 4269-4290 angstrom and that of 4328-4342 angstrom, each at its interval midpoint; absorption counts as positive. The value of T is 4.4 angstrom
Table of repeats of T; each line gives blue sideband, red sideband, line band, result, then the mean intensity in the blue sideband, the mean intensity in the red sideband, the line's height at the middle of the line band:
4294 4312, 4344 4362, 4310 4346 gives -4.3 angstrom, 44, 64.4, 54.2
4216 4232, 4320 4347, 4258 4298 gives 1.9 angstrom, 56.5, 61.1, 58.8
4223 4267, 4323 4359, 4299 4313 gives 4.2 angstrom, 58.1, 61.9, 60.5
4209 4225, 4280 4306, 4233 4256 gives -0.4 angstrom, 62.5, 50.8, 58.3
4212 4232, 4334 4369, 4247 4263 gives 0.4 angstrom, 57.8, 63.2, 59.2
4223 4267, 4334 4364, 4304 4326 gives 2.7 angstrom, 58.1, 62.7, 61.2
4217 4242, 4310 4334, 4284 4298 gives 1.5 angstrom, 57.8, 60.9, 59.9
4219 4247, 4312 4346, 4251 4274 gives 0.7 angstrom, 58.4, 61.5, 59.4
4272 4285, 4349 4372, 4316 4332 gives -0.6 angstrom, 56.2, 64.9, 61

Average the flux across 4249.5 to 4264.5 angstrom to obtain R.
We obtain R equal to 58.2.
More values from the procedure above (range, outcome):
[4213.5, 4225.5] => 61.1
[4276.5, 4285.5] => 59.6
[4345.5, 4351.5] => 66.4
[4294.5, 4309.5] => 43.9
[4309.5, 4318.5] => 56.3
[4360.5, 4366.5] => 68.1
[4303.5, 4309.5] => 41.8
